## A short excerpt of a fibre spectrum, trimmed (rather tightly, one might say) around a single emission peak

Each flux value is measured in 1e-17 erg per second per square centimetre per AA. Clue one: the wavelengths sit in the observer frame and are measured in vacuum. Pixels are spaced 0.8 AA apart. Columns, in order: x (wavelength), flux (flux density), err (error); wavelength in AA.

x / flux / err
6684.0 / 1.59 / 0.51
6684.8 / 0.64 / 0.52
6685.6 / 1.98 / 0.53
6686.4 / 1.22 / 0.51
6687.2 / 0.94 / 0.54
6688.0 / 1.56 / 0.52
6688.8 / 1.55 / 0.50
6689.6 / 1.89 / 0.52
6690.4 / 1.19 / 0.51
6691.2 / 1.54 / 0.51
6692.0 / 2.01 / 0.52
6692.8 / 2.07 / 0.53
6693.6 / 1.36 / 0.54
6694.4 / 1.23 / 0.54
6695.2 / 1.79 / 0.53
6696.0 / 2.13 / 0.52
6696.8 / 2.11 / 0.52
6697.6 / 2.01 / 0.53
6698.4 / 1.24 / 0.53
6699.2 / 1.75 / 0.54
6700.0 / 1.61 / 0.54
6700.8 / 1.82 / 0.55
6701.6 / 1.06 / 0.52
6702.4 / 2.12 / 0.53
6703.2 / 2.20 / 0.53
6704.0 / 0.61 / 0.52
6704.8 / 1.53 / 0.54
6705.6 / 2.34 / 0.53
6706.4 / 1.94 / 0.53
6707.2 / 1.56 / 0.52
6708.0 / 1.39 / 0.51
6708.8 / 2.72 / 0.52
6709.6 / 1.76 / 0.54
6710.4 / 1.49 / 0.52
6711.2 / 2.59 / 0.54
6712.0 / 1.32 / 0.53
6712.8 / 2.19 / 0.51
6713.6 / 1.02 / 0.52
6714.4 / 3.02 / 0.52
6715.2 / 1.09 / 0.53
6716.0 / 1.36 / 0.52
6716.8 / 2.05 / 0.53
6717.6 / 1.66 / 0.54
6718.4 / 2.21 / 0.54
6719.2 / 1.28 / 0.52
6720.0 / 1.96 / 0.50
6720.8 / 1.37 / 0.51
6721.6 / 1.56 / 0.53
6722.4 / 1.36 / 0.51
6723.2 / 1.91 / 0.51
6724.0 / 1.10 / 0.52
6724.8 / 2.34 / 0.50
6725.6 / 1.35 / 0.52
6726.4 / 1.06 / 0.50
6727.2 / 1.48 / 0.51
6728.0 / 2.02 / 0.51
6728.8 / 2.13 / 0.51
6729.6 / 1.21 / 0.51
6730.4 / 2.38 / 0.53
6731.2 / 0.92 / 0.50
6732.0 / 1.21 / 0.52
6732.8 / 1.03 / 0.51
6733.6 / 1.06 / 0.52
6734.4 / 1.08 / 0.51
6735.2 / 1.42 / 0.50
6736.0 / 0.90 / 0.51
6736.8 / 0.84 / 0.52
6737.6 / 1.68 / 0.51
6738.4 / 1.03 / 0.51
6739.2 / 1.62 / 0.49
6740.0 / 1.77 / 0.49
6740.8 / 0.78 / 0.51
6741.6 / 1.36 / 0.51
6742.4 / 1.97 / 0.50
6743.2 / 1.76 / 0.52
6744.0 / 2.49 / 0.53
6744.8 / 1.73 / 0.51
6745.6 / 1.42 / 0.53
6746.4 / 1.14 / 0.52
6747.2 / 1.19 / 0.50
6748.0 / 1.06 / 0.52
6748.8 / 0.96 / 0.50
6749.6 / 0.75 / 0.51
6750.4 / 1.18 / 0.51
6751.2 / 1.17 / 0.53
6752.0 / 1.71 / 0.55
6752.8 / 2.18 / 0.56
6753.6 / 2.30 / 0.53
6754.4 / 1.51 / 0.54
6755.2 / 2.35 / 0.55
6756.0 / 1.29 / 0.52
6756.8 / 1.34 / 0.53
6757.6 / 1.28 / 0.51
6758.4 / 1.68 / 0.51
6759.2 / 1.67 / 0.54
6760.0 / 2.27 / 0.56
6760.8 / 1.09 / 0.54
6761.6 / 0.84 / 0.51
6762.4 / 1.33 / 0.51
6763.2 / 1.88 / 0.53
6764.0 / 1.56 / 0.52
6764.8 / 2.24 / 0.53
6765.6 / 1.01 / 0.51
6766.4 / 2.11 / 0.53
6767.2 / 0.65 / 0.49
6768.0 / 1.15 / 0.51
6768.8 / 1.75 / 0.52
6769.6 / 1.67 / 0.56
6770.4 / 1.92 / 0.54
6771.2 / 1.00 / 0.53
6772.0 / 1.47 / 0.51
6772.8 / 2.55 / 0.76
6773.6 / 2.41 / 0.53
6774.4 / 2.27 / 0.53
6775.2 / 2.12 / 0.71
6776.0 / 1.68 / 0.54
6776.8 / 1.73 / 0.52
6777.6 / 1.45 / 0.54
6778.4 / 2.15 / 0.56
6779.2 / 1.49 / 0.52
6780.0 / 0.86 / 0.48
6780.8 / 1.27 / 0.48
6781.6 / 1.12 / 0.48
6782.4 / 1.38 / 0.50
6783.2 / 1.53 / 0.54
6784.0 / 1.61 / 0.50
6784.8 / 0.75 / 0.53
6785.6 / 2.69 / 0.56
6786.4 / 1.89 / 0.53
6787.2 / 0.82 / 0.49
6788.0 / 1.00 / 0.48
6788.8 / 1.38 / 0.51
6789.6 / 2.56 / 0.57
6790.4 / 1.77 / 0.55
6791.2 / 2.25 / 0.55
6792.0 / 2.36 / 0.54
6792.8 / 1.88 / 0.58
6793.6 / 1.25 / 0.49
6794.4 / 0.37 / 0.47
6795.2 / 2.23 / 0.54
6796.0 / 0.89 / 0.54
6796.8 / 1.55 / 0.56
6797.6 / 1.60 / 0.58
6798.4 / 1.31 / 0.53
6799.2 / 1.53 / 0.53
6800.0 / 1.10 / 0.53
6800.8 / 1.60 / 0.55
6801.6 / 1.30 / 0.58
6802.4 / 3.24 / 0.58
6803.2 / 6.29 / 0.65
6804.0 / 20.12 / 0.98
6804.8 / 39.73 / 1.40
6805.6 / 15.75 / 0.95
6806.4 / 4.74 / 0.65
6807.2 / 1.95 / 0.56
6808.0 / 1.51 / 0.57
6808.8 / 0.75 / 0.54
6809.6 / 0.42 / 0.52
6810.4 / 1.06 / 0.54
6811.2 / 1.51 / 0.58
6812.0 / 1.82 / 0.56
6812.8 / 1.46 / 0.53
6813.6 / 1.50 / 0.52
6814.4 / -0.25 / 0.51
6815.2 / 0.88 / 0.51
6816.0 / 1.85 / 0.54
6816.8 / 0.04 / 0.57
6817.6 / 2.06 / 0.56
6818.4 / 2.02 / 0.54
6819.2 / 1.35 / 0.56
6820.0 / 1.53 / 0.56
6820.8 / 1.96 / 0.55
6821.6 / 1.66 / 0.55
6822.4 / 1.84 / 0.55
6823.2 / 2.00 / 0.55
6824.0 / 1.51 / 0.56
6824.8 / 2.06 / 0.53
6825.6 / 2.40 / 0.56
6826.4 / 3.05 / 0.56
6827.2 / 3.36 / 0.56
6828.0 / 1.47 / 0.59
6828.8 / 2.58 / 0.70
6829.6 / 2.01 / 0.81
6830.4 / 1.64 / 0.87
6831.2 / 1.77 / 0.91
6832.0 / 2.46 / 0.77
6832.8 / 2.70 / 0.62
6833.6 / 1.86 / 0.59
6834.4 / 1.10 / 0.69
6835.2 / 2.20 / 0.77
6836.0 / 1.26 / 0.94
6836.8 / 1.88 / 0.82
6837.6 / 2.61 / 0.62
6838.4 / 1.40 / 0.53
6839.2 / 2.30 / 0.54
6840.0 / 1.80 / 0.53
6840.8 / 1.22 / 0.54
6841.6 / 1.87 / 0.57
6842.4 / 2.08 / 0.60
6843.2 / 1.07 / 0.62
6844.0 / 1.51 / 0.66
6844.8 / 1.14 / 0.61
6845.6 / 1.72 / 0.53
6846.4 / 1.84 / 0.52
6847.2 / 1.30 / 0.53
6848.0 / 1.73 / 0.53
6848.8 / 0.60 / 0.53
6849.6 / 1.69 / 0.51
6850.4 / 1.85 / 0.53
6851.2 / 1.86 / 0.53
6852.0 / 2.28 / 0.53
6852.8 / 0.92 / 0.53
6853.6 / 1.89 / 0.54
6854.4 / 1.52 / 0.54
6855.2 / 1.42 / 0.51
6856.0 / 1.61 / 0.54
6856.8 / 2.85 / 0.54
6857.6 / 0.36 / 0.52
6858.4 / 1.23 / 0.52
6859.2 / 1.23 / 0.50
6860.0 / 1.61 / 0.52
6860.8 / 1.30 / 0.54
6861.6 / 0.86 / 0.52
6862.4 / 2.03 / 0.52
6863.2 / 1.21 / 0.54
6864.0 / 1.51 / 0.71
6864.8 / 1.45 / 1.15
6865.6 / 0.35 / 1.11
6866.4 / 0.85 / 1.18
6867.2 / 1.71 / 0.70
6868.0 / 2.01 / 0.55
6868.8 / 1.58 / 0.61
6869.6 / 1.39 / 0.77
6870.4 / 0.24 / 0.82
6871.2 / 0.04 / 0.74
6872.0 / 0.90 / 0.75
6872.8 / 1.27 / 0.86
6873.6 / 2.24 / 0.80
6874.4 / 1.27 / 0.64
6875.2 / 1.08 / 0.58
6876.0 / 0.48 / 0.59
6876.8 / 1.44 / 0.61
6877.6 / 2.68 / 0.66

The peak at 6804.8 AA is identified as H-alpha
